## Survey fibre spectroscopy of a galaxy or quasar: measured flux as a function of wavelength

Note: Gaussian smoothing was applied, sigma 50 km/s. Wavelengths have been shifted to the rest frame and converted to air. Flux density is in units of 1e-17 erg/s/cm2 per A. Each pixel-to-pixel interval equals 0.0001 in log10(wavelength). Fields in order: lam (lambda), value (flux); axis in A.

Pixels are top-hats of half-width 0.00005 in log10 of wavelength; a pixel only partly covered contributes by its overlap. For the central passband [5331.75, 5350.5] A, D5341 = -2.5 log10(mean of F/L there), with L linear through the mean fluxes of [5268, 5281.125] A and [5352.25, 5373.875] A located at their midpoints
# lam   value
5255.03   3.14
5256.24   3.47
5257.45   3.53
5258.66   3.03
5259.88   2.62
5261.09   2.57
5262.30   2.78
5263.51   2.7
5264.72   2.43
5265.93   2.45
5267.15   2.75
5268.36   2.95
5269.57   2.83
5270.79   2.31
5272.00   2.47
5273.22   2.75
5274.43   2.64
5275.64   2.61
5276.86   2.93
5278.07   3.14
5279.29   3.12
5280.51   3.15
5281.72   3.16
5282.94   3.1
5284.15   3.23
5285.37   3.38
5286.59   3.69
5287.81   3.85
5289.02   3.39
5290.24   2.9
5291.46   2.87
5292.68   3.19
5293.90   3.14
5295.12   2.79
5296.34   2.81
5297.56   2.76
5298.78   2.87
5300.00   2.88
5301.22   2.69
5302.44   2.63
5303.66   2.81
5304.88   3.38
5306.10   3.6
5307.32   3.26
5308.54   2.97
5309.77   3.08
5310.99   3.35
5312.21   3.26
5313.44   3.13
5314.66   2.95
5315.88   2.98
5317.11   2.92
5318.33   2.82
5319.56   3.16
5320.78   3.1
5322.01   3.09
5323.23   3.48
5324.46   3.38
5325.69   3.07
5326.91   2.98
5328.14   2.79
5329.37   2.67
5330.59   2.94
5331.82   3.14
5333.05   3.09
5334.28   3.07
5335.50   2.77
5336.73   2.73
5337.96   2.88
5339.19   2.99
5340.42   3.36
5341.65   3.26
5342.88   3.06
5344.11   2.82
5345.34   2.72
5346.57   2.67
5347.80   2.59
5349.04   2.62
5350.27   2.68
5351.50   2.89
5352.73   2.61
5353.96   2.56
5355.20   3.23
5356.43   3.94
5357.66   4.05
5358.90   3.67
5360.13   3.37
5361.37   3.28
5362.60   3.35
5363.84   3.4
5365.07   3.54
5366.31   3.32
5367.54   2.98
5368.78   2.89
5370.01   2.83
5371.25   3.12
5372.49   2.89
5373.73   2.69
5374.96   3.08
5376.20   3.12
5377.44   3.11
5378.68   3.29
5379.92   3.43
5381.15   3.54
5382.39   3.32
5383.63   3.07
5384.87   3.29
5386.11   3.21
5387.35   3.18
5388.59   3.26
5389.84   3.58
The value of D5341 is 0.078 mag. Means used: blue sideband 2.81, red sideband 3.22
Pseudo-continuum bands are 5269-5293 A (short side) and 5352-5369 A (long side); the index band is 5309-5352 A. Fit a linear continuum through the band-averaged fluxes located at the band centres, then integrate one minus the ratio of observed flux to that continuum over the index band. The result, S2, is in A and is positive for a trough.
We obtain 2.90 A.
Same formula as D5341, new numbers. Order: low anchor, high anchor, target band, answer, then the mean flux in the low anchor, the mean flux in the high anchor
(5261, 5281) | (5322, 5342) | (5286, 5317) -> -0.07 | 2.74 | 3.04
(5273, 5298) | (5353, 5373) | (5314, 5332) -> 0.05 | 3.08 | 3.27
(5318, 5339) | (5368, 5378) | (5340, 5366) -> -0.05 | 3.01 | 2.96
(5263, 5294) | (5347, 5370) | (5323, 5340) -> 0.03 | 2.96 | 3.15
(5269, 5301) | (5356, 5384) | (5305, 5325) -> -0.02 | 2.99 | 3.27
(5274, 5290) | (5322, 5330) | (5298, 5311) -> 0.03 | 3.18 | 3.07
